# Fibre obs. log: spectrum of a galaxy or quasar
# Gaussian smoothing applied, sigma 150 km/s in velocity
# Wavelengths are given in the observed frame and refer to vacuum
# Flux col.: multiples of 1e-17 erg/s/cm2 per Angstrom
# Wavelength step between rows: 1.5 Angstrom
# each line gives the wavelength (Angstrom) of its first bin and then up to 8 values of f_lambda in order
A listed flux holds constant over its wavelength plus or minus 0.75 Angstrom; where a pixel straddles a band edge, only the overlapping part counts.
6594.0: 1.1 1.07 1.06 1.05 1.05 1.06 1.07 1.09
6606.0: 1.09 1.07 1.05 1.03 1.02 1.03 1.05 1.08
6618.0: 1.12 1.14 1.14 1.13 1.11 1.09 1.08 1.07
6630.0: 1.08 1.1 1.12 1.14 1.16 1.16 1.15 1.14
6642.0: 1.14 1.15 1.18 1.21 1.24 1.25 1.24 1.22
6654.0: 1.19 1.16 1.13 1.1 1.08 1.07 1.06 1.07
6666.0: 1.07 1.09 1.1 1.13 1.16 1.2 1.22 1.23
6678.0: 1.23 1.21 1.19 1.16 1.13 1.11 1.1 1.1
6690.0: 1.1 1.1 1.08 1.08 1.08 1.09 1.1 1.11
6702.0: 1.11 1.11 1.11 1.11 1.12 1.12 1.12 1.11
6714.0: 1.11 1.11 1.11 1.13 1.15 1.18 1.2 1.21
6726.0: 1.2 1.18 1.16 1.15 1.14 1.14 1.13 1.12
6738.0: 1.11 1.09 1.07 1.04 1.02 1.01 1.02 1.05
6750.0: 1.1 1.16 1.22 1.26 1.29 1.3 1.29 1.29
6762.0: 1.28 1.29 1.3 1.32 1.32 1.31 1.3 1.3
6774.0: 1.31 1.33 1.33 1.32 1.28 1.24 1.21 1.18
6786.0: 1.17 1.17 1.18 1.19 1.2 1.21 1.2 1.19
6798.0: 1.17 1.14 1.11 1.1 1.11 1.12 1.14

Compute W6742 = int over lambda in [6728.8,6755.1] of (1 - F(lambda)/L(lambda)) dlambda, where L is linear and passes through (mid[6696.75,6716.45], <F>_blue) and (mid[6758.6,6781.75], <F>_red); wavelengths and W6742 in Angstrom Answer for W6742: 2.3 Angstrom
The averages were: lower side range 1.11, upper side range 1.3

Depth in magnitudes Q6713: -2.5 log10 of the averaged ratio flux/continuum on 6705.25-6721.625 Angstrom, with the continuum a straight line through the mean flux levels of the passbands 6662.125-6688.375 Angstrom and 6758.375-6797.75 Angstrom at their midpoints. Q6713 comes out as 0.06 mag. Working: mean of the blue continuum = 1.14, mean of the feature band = 1.12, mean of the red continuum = 1.26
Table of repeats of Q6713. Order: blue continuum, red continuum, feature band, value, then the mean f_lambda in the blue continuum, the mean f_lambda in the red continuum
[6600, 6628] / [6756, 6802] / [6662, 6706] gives 0.02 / 1.08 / 1.25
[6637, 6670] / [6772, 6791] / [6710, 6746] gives 0.07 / 1.15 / 1.25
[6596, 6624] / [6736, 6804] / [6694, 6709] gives 0.04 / 1.07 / 1.2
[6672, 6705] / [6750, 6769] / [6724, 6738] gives 0.06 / 1.14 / 1.27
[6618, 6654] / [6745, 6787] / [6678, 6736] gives 0.06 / 1.15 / 1.24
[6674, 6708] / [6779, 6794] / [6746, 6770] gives -0.05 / 1.13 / 1.2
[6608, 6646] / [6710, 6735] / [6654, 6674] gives 0.01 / 1.11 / 1.15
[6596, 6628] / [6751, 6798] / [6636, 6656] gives -0.07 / 1.08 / 1.26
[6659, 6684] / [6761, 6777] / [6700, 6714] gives 0.08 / 1.14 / 1.31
